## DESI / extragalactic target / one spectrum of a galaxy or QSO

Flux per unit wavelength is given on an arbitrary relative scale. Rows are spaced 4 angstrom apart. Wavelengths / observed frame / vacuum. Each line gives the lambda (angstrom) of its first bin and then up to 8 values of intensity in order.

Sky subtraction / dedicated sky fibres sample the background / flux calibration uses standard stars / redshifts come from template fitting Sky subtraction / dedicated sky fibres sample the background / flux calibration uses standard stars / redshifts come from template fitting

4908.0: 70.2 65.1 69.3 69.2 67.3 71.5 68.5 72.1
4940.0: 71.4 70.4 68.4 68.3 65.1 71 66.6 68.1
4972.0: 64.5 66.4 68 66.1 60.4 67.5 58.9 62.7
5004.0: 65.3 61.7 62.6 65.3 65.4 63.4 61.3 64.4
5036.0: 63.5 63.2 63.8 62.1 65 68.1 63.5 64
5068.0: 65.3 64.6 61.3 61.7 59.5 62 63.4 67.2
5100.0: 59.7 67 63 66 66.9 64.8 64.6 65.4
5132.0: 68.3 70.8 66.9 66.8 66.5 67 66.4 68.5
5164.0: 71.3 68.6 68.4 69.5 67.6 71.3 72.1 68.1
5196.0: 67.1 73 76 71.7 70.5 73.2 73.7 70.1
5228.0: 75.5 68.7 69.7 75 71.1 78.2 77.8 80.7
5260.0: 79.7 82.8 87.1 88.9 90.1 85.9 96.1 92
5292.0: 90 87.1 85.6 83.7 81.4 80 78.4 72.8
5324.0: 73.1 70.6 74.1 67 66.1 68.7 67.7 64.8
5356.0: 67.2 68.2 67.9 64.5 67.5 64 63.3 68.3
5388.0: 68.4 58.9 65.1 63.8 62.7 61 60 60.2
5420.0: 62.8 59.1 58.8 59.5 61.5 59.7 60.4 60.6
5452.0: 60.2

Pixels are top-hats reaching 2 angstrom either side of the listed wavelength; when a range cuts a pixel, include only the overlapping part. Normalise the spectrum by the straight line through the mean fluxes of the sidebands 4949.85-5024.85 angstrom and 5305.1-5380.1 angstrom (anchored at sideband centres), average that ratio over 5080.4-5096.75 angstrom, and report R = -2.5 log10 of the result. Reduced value 0.068 mag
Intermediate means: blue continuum 65.2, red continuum 70.2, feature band 62.6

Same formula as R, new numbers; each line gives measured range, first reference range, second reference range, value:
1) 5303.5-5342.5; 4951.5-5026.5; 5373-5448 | -0.18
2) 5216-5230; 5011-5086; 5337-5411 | -0.14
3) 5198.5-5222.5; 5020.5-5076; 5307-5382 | -0.09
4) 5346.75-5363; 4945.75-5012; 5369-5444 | -0.07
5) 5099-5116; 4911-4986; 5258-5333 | 0.17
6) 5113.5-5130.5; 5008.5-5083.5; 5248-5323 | 0.07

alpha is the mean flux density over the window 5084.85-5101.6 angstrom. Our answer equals 62.9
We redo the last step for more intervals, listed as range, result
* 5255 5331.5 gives 83.3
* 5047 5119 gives 63.9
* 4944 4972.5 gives 67.8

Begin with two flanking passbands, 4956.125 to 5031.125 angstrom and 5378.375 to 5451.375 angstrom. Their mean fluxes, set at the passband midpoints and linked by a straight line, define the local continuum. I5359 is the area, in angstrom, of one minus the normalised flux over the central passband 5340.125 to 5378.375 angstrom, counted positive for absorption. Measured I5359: -2.72 angstrom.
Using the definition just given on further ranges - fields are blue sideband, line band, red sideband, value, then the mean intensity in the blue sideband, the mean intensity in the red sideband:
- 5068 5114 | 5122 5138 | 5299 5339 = -0.4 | 63.3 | 76.2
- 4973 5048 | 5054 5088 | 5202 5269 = 1.8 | 63.8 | 75.2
